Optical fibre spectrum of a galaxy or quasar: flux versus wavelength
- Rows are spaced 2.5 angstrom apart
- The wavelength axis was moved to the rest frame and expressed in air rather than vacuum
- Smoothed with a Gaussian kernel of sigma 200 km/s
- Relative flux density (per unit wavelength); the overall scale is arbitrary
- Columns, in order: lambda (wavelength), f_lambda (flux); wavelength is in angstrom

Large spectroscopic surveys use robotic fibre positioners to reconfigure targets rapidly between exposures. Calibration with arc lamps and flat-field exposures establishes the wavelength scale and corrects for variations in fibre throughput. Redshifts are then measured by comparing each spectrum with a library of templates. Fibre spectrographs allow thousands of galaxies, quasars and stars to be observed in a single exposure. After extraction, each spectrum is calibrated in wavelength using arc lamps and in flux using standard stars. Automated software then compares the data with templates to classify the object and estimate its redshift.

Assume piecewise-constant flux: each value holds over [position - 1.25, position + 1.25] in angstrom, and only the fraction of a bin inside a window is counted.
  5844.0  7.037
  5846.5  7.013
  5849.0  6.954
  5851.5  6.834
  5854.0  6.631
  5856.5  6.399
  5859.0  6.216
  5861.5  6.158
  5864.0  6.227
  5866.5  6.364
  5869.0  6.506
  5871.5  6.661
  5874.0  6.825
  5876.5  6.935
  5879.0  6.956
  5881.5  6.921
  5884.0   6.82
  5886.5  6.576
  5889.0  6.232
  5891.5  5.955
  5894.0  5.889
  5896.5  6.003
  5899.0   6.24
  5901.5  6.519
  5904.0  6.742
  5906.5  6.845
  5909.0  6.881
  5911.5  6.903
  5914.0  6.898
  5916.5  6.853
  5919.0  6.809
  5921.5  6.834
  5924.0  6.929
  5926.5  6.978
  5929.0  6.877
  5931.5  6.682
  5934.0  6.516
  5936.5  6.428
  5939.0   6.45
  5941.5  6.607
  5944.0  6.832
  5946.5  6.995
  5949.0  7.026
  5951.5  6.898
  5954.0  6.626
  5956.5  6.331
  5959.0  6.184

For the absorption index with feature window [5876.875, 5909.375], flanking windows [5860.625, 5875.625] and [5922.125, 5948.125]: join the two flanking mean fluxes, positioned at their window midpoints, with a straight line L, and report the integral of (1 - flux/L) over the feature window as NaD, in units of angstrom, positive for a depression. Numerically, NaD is 0.3 angstrom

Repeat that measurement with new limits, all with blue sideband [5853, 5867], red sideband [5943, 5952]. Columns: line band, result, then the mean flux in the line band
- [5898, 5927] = -0.4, 6.79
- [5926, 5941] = 0.5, 6.64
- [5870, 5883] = -0.8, 6.85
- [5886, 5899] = 0.9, 6.12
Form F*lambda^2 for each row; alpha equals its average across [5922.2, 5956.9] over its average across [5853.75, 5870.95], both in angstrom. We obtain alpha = 1.09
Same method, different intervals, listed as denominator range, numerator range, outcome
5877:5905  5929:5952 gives 1.06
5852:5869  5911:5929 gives 1.10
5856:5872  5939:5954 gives 1.10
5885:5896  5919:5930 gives 1.13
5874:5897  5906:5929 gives 1.07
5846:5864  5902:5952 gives 1.06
